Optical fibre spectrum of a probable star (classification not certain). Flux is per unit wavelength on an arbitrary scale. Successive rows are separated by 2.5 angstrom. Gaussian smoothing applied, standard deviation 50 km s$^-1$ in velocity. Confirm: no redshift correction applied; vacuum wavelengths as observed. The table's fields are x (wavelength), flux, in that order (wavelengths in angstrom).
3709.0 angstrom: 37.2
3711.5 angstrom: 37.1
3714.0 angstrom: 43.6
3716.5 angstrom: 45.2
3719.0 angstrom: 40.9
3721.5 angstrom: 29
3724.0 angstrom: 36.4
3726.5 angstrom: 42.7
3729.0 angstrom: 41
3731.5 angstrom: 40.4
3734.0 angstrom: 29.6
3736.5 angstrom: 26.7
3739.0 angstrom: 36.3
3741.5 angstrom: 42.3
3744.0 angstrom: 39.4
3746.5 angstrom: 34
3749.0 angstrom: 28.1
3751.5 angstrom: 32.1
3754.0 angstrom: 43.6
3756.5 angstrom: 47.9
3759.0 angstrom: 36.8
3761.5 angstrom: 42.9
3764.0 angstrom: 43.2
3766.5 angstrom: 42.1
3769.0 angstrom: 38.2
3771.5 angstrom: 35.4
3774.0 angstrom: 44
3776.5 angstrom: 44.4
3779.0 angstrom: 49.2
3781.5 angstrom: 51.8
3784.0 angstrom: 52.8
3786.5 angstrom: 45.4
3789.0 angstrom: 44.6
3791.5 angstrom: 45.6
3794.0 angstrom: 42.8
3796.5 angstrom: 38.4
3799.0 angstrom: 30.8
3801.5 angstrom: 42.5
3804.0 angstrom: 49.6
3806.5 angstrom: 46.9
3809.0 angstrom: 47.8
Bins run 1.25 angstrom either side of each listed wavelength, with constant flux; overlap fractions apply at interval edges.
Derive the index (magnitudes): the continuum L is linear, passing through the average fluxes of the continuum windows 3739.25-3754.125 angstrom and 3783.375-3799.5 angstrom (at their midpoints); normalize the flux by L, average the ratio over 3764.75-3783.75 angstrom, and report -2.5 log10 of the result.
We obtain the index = -0.09 mag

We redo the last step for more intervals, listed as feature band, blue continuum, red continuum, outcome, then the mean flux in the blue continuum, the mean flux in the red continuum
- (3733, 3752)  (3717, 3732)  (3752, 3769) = 0.19 mag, 38.6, 41.9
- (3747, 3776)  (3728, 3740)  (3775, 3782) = 0.09 mag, 34.6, 47.9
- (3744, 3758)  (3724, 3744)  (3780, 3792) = 0.10 mag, 37.1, 48.2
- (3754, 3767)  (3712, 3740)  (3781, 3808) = -0.04 mag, 37.4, 44.5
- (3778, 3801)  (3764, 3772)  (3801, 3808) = -0.02 mag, 39.6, 46.8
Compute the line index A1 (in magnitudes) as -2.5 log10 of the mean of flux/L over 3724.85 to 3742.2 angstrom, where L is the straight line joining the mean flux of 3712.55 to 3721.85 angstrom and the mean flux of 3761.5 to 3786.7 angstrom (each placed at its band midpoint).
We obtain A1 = 0.14 mag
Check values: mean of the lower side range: 40.7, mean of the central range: 36.8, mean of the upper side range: 44.5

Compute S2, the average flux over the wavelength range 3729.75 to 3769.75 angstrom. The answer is 37.8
